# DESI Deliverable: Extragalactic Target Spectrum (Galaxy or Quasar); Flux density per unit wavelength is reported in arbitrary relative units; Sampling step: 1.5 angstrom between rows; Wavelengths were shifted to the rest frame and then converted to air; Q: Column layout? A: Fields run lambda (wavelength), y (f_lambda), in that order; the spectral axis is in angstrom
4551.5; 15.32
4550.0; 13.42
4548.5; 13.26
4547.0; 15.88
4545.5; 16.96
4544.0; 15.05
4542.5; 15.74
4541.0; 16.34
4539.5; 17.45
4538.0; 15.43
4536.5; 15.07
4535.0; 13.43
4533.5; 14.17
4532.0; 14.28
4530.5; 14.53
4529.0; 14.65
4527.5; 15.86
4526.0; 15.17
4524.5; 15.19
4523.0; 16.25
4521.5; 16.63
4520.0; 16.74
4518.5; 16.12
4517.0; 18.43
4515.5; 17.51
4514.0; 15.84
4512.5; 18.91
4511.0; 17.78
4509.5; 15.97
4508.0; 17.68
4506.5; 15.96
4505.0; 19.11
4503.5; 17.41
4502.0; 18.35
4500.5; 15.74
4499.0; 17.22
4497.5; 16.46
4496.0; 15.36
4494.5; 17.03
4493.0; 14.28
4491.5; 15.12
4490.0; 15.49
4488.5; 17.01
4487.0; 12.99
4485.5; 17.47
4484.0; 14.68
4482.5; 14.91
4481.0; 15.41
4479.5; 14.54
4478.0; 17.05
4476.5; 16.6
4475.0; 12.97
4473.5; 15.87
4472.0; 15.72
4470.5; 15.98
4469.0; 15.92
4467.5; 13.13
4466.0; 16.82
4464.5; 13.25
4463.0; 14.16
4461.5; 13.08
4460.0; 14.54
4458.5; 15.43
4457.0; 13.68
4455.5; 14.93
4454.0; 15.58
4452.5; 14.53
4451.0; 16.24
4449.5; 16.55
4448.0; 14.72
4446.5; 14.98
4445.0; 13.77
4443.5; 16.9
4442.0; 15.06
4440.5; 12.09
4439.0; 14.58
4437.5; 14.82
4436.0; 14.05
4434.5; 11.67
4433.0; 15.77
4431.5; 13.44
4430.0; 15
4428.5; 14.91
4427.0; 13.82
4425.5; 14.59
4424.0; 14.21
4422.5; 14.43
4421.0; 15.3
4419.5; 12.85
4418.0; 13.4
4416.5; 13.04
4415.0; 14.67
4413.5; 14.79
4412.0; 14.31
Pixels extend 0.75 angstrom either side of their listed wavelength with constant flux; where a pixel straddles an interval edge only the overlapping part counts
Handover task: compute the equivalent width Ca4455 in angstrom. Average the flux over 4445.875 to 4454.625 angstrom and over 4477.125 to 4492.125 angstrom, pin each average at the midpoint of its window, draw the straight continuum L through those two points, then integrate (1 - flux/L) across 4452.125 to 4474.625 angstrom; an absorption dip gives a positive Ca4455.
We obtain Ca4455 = 0.93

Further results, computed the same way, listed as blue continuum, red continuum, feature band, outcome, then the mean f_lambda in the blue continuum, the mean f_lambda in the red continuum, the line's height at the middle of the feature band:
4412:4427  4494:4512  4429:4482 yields 1.9 angstrom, 14.1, 17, 15.4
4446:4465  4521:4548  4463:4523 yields -4.1 angstrom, 14.8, 15.4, 15.1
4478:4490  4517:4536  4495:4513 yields -2.0 angstrom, 15.4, 15.4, 15.4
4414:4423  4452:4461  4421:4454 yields -0.6 angstrom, 14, 14.7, 14.3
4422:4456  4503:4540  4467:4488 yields 0.1 angstrom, 14.6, 16.2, 15.4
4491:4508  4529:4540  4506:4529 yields -1.3 angstrom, 16.6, 14.8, 15.7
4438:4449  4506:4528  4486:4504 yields 0.0 angstrom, 14.6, 16.7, 16.1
